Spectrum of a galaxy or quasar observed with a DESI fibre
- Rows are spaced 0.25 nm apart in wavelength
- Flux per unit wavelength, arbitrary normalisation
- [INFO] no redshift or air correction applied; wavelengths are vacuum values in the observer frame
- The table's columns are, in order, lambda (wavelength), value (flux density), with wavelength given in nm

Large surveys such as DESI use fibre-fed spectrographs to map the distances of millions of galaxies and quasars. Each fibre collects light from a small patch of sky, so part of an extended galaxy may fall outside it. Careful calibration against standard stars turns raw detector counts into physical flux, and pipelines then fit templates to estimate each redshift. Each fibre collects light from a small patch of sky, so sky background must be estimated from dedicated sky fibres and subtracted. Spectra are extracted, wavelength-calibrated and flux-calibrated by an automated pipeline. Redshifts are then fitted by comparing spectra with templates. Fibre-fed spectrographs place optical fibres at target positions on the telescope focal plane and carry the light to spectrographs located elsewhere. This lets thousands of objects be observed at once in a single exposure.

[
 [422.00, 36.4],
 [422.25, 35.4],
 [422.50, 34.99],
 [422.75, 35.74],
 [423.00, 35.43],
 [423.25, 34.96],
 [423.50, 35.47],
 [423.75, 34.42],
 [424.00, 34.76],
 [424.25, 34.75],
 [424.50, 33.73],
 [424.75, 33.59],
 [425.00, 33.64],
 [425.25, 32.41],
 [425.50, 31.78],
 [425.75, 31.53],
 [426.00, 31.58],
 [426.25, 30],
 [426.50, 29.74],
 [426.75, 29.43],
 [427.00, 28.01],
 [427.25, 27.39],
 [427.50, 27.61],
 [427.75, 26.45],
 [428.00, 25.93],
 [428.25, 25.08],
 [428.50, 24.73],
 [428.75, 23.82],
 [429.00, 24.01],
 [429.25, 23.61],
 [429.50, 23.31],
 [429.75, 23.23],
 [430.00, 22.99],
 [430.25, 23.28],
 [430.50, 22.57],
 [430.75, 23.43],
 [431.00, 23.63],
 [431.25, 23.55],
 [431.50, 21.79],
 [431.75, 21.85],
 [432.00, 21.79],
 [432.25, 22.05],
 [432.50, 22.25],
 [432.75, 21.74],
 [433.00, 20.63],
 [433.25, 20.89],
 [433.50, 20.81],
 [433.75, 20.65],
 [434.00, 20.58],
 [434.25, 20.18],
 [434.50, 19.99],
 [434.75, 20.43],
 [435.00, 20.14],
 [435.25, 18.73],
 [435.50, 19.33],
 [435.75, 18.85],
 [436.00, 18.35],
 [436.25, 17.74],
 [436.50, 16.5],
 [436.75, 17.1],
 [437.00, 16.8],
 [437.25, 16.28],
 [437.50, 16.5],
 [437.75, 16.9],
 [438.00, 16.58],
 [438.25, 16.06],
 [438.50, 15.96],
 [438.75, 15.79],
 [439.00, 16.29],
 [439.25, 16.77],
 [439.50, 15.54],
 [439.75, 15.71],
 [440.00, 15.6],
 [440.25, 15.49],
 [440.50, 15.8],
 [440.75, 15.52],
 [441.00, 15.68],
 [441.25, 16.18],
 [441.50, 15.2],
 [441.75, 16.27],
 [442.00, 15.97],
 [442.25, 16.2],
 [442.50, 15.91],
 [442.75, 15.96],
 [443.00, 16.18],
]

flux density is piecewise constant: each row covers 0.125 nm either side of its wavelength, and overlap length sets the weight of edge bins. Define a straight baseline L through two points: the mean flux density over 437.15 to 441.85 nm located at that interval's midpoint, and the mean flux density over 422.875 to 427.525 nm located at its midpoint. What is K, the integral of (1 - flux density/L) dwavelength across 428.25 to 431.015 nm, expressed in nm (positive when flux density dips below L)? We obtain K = 0.37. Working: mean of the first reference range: 32.2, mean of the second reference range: 16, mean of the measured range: 23.6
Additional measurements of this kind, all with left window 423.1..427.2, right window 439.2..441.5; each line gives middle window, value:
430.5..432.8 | 0.25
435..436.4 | 0.14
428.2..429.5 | 0.19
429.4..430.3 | 0.13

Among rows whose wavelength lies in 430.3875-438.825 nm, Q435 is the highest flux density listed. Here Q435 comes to 23.63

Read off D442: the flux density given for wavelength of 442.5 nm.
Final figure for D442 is 15.91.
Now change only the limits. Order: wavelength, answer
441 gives 15.68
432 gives 21.79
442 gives 15.97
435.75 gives 18.85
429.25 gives 23.61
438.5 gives 15.96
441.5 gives 15.2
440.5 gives 15.8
